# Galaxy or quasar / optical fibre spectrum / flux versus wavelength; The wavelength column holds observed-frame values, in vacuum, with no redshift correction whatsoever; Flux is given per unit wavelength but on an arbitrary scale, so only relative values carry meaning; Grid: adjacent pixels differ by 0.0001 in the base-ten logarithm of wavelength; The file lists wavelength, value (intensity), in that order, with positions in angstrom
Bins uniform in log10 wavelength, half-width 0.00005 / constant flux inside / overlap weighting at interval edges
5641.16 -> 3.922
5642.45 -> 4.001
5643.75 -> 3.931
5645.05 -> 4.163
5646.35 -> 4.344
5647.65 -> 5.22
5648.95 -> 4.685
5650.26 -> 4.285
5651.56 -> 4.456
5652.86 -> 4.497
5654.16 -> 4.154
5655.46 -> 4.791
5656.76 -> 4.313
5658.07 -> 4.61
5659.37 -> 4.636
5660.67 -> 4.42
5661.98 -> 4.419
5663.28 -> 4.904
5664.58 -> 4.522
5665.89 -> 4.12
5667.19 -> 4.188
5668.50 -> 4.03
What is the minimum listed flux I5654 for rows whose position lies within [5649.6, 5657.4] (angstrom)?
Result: 4.154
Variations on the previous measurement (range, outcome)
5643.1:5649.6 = 3.931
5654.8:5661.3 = 4.313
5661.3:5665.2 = 4.419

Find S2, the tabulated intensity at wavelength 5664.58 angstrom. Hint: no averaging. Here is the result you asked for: 4.522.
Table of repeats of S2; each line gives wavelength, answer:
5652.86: 4.497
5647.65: 5.22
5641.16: 3.922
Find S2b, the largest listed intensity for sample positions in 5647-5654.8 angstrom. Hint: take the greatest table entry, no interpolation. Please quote 5.22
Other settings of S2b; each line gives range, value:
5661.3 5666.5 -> 4.904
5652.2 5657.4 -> 4.791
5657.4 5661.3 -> 4.636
